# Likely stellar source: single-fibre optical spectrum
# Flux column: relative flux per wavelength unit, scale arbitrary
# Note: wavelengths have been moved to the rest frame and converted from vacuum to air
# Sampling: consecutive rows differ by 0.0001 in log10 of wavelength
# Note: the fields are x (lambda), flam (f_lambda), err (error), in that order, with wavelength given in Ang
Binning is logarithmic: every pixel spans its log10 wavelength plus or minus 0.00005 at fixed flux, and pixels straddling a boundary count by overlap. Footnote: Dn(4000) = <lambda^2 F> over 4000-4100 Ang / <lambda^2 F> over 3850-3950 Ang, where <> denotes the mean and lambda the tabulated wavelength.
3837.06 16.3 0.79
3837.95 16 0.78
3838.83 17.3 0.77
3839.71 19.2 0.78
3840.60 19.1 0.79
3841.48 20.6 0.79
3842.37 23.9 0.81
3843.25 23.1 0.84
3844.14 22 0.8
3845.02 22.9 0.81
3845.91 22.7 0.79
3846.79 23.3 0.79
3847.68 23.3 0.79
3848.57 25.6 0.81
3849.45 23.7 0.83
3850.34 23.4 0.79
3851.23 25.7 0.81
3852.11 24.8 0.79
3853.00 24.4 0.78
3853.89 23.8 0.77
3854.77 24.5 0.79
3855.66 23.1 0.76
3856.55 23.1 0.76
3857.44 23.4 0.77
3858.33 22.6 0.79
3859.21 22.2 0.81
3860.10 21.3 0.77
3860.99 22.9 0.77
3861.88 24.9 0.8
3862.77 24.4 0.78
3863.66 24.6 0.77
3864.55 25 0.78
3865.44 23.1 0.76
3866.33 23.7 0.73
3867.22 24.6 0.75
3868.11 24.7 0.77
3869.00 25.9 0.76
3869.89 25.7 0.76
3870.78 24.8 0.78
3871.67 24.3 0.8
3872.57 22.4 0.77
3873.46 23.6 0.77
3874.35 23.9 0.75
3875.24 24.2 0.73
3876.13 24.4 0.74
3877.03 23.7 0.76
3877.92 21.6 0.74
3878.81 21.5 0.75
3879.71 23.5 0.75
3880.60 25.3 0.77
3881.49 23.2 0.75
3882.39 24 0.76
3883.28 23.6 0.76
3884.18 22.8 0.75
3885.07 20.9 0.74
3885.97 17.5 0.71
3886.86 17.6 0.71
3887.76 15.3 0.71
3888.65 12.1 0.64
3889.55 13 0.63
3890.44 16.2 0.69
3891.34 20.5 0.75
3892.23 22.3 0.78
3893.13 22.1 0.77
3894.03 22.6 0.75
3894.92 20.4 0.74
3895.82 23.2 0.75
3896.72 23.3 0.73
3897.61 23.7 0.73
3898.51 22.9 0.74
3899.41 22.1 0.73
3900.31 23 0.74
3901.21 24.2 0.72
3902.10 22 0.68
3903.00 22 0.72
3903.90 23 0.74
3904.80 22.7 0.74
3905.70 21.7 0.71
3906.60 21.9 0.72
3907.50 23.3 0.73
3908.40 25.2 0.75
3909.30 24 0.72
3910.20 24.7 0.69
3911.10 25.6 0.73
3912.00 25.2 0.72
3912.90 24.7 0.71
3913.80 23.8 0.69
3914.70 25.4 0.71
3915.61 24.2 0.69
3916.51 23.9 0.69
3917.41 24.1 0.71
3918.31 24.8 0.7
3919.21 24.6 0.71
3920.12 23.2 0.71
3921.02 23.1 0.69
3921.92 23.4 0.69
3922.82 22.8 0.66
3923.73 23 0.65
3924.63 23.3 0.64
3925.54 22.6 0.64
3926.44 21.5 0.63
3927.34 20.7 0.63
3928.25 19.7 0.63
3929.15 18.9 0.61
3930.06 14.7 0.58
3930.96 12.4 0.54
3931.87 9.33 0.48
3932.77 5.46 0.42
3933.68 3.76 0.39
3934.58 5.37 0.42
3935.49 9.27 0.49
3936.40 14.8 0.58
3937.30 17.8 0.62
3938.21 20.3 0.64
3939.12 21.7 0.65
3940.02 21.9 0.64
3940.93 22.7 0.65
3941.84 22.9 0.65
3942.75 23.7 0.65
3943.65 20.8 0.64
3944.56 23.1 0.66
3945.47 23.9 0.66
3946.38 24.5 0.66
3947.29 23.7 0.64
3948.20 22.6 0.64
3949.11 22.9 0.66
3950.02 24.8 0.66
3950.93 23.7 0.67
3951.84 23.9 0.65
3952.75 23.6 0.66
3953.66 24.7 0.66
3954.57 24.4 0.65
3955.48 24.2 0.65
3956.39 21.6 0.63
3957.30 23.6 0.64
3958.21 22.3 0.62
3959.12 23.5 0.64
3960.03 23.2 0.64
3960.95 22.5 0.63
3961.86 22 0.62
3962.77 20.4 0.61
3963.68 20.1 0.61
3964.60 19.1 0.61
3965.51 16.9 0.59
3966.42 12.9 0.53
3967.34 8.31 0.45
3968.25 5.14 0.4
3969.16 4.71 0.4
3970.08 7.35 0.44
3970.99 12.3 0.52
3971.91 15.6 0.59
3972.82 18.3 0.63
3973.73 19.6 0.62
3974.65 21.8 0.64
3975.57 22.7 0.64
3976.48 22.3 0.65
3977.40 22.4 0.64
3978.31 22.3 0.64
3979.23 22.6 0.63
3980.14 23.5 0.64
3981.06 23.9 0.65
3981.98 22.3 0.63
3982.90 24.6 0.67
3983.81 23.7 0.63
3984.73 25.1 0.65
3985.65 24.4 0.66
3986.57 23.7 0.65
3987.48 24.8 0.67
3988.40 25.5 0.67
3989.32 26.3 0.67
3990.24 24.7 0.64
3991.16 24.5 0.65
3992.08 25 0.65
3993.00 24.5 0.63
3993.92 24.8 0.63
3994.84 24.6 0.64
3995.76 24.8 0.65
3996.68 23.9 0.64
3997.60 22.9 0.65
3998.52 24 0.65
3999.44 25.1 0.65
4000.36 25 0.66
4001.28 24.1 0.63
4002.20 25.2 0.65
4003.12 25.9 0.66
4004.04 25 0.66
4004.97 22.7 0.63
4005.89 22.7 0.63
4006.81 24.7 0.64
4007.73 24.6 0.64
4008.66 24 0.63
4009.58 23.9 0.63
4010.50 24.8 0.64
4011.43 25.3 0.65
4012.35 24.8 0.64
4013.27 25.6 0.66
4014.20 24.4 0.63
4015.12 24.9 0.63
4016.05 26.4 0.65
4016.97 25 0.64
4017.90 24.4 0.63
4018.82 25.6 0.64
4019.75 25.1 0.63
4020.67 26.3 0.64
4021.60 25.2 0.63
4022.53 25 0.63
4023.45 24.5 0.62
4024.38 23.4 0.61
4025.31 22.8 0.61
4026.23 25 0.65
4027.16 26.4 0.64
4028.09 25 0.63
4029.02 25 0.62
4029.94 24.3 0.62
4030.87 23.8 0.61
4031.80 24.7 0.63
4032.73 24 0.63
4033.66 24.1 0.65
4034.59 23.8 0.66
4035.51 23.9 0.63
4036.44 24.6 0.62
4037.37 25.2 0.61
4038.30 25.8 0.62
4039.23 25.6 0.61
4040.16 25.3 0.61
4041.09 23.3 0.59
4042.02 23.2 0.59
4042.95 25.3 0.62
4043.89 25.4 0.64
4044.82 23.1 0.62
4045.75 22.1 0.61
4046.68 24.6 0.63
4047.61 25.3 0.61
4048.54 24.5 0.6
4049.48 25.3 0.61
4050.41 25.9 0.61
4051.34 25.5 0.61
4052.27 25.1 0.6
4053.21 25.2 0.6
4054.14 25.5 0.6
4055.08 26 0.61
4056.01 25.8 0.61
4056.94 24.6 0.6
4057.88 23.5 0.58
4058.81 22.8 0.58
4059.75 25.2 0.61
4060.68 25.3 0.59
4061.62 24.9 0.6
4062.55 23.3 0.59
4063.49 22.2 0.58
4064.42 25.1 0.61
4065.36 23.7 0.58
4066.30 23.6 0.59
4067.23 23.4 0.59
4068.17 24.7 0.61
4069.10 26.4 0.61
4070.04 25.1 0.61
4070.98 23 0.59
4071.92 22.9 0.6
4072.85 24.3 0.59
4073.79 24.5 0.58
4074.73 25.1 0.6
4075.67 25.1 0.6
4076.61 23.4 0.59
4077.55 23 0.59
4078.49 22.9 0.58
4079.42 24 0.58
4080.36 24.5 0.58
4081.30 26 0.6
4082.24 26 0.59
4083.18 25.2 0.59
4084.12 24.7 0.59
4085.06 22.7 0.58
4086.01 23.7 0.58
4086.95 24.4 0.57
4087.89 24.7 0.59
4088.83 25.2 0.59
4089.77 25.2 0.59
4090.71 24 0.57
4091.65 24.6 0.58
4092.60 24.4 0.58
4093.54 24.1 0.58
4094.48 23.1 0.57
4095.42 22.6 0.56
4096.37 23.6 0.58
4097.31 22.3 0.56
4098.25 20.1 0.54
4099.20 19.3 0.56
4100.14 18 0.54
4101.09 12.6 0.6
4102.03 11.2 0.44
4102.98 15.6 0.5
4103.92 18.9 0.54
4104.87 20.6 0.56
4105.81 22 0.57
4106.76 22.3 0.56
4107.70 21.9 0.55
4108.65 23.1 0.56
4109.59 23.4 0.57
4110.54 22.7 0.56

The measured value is 1.21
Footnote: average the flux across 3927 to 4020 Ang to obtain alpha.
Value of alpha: 21.3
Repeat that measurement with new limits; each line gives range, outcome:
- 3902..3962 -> 21.4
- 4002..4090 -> 24.6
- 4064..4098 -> 24.2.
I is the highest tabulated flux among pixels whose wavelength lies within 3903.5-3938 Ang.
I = 25.6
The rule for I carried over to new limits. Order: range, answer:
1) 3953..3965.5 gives 24.7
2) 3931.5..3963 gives 24.8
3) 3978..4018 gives 26.4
